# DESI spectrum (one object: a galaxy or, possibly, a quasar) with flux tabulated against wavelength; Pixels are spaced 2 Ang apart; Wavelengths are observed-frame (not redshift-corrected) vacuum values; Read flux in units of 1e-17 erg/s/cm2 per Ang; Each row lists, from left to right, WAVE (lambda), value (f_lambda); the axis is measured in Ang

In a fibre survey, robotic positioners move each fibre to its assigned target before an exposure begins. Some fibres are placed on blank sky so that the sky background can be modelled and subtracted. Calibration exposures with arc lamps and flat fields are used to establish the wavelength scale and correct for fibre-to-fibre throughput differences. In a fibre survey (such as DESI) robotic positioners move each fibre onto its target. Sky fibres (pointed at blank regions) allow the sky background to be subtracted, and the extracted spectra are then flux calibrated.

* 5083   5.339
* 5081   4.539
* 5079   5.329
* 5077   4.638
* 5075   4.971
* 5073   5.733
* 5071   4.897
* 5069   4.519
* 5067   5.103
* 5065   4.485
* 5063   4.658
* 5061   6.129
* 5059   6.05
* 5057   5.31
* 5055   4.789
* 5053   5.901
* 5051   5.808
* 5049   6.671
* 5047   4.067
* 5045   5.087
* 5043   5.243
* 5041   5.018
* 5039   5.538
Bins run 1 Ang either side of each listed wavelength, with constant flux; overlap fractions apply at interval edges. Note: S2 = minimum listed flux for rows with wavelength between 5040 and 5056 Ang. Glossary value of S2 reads 4.067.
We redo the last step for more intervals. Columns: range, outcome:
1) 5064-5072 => 4.485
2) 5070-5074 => 4.897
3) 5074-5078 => 4.638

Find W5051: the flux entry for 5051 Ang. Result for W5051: 5.808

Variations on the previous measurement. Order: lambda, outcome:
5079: 5.329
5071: 4.897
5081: 4.539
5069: 4.519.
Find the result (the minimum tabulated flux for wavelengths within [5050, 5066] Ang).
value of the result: 4.485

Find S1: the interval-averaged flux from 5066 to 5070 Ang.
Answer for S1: 4.81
